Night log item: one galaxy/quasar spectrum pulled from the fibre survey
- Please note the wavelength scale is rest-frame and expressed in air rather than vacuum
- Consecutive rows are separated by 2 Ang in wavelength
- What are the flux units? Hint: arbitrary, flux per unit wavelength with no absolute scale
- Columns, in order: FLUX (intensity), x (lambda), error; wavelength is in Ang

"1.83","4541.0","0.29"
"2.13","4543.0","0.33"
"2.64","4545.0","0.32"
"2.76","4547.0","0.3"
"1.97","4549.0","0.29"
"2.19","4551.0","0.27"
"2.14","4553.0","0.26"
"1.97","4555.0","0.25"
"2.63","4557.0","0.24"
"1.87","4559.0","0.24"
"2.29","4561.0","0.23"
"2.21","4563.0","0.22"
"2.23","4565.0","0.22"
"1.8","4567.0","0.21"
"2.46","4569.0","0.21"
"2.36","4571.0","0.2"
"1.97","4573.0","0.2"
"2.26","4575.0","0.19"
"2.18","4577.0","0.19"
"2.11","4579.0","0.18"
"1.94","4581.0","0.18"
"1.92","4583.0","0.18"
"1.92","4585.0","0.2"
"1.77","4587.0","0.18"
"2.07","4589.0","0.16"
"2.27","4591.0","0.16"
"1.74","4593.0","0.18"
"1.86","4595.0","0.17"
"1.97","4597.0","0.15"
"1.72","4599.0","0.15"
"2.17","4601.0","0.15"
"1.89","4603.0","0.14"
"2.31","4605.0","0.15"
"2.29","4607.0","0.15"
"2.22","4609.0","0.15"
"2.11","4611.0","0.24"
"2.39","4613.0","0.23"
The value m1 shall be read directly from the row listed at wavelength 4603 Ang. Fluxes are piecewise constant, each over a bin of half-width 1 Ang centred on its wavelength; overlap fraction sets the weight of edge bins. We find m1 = 1.89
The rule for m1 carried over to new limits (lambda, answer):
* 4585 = 1.92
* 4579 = 2.11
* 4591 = 2.27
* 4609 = 2.22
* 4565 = 2.23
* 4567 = 1.8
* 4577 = 2.18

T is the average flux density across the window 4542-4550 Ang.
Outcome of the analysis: 2.38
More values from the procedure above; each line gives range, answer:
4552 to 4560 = 2.15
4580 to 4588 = 1.89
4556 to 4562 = 2.26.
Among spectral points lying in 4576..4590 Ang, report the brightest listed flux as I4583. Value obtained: 2.18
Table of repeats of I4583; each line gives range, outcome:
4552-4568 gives 2.63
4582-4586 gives 1.92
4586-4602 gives 2.27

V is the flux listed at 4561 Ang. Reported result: 2.29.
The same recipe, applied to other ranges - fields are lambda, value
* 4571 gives 2.36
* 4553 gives 2.14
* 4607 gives 2.29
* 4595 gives 1.86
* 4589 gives 2.07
